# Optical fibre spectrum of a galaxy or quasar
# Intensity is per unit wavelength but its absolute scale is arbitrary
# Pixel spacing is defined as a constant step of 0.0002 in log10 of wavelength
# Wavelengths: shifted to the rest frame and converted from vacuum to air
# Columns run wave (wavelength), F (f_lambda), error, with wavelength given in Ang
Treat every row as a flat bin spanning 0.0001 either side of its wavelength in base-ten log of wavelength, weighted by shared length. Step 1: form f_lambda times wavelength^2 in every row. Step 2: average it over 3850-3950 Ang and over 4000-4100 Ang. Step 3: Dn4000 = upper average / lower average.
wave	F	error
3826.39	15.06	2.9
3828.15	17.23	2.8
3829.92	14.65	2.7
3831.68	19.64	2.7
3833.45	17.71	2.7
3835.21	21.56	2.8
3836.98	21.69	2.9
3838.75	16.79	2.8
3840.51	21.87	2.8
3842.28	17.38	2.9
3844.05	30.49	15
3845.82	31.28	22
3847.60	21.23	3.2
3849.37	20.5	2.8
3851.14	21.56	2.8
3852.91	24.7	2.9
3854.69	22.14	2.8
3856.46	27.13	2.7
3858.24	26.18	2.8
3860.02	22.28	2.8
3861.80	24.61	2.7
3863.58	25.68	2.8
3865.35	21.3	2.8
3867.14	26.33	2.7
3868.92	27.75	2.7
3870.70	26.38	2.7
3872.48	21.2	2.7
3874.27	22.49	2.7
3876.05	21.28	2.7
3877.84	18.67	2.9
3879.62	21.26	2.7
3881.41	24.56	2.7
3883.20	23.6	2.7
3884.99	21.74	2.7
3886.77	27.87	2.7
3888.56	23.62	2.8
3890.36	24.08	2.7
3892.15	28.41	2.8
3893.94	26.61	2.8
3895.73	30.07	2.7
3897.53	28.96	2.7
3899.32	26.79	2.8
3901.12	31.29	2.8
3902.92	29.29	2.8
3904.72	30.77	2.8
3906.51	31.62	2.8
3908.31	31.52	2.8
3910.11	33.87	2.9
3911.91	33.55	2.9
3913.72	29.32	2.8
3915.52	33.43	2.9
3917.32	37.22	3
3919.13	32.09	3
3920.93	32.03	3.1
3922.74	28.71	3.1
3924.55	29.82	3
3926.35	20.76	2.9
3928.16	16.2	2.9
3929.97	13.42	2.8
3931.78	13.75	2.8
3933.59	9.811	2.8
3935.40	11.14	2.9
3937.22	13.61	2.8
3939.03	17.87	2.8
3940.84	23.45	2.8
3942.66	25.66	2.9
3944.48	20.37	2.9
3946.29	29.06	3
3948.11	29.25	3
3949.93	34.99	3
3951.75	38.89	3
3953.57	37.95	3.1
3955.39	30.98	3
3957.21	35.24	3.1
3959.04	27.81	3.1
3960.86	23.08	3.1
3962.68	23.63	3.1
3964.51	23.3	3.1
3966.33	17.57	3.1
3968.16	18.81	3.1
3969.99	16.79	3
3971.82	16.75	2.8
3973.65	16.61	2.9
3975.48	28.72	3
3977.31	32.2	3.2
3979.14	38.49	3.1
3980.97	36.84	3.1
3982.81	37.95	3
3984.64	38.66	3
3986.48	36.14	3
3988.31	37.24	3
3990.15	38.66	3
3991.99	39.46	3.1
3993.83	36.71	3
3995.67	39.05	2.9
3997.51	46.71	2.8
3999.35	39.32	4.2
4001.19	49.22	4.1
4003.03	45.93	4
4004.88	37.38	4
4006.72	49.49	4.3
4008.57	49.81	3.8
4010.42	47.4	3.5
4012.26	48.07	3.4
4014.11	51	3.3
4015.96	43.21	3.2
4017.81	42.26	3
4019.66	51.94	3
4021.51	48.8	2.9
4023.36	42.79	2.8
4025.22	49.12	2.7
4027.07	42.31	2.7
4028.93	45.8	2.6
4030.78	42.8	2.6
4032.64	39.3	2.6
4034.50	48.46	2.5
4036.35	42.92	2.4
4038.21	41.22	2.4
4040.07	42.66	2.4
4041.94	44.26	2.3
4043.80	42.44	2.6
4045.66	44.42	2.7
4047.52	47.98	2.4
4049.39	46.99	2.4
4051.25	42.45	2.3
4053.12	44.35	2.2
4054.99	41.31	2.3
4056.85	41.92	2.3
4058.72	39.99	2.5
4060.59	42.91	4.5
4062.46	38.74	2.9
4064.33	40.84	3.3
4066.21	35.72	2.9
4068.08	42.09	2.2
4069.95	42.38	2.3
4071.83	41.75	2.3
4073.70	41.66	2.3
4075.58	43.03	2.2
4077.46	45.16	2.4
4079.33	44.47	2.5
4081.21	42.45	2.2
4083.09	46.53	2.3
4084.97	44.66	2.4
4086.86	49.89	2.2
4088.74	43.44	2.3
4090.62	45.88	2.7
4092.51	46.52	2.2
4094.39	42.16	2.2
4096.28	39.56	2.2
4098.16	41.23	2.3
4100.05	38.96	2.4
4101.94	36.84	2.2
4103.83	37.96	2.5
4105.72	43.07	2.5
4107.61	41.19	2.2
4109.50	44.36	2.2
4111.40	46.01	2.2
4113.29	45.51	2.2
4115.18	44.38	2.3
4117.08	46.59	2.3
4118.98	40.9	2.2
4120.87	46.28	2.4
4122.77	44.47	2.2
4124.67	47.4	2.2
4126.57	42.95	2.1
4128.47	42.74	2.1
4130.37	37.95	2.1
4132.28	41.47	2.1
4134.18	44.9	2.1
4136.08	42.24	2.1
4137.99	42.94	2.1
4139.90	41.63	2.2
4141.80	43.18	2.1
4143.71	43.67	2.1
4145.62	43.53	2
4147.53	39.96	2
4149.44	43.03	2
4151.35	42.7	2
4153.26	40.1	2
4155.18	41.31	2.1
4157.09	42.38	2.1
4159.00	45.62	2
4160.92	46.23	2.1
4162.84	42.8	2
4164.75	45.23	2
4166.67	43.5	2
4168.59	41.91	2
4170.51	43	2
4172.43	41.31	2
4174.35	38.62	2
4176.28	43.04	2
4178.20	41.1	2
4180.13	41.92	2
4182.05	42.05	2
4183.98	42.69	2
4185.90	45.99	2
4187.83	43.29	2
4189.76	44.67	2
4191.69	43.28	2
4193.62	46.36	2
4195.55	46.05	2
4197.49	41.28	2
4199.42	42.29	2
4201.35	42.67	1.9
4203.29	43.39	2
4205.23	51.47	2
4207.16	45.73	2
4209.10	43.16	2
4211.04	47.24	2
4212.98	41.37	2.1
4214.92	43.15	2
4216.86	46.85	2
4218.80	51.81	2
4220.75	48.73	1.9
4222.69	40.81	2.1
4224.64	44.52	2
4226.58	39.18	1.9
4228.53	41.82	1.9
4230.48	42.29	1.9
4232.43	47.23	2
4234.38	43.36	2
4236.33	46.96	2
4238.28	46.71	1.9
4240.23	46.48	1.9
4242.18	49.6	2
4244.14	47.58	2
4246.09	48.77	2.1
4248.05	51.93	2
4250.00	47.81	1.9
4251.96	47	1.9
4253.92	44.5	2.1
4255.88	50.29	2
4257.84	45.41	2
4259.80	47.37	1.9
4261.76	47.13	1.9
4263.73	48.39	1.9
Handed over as 1.9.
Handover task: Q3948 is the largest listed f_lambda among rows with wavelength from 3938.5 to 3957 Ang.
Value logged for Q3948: 38.89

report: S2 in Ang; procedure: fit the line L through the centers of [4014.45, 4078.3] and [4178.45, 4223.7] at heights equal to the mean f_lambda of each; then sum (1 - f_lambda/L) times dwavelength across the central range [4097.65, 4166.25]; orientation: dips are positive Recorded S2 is 1.9 Ang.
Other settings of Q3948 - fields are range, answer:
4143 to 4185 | 46.23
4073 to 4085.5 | 46.53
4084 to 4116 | 49.89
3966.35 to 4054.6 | 51.94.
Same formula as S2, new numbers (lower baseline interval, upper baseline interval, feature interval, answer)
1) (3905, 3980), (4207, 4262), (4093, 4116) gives -3.0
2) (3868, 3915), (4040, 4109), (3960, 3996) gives 5.0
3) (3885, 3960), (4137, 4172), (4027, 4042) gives -3.7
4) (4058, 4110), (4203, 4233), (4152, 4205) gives 1.2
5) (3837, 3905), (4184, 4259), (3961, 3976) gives 5.0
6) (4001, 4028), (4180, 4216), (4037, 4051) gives 0.6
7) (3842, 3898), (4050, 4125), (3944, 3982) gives 5.5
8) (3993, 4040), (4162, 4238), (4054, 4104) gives 2.6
